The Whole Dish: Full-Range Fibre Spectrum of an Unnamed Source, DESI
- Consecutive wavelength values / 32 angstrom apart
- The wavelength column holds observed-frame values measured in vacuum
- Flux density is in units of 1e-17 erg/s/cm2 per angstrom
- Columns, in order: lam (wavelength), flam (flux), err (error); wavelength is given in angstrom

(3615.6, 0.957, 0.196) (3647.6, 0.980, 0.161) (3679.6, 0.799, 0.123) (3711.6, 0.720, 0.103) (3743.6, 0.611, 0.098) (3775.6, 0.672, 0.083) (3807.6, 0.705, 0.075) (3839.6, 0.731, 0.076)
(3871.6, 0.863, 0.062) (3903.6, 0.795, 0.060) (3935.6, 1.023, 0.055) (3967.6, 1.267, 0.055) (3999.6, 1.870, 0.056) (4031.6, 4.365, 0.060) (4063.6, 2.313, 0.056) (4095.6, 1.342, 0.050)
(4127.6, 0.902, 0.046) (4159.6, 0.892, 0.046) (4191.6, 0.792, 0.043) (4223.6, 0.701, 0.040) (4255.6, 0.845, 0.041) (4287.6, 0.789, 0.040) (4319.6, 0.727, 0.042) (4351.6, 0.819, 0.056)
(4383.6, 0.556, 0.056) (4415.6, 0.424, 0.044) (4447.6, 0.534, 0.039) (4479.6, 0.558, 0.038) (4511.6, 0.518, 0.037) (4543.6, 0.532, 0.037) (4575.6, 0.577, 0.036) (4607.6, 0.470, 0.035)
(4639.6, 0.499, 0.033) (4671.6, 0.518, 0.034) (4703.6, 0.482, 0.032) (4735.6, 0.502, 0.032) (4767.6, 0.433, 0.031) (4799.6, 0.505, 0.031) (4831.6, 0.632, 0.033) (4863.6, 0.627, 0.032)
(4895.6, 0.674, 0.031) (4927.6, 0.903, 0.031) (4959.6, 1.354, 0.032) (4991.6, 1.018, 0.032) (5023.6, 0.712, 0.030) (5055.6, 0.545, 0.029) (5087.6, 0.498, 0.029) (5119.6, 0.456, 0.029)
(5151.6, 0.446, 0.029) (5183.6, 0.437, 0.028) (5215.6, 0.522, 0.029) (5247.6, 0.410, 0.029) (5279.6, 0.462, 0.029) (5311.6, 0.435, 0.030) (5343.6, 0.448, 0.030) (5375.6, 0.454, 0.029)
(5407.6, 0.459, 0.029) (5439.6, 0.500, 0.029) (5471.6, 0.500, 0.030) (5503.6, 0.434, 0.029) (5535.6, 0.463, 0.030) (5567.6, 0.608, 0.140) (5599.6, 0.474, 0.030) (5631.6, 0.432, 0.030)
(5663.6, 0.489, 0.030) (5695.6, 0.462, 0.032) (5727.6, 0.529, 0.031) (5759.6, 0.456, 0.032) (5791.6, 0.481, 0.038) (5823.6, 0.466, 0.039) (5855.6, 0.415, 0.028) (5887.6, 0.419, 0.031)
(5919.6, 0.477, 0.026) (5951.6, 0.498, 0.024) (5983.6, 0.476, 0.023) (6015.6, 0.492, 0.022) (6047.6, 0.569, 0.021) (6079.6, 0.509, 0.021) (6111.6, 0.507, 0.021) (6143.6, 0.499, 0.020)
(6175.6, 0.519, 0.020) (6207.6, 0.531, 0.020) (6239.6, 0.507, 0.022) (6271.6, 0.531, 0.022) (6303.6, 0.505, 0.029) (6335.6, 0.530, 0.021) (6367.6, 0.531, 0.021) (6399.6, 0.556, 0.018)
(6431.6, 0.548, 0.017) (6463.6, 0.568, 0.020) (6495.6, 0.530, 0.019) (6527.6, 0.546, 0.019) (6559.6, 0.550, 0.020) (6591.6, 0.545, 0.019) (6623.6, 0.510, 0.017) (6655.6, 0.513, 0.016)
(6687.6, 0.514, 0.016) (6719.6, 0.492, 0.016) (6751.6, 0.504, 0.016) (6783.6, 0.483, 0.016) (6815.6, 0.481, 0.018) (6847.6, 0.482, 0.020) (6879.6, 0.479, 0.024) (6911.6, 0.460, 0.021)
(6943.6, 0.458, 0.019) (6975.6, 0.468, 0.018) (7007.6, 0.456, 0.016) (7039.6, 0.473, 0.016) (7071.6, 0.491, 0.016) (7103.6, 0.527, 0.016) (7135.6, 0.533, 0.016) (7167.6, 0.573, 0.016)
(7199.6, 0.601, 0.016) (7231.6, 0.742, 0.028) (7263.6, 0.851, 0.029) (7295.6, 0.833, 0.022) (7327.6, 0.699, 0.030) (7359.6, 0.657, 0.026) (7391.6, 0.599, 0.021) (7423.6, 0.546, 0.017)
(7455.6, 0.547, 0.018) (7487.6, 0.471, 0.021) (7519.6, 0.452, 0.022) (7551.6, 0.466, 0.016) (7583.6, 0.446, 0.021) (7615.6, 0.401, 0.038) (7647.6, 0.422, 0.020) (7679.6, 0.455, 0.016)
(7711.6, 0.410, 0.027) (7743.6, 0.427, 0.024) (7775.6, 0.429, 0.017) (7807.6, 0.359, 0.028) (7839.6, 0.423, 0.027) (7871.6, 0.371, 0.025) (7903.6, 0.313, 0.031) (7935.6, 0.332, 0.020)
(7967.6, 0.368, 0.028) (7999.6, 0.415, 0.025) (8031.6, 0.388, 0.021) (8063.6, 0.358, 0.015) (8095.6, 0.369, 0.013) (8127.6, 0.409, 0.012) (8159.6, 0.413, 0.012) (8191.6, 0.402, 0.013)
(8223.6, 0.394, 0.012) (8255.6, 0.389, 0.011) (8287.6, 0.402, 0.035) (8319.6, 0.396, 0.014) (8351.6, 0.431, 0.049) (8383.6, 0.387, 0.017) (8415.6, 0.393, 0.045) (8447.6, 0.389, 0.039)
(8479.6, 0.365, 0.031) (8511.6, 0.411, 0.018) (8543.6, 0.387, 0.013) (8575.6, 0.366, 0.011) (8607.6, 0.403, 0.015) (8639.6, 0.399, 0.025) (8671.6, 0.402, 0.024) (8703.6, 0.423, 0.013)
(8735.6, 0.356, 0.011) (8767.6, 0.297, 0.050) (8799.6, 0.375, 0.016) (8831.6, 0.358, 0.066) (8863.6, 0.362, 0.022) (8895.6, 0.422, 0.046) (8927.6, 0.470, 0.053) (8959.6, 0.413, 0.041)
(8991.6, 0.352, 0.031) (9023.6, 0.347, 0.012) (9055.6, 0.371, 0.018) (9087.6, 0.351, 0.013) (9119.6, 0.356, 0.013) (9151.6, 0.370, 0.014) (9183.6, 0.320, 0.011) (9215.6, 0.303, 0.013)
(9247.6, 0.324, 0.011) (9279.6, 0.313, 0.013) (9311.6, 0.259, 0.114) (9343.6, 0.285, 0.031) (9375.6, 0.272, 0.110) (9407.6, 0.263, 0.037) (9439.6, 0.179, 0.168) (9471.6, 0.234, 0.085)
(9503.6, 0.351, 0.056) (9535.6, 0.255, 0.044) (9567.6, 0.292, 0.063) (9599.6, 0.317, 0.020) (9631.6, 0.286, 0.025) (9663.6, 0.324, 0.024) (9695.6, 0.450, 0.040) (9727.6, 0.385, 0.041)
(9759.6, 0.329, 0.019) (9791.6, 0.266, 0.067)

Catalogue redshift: 1.61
